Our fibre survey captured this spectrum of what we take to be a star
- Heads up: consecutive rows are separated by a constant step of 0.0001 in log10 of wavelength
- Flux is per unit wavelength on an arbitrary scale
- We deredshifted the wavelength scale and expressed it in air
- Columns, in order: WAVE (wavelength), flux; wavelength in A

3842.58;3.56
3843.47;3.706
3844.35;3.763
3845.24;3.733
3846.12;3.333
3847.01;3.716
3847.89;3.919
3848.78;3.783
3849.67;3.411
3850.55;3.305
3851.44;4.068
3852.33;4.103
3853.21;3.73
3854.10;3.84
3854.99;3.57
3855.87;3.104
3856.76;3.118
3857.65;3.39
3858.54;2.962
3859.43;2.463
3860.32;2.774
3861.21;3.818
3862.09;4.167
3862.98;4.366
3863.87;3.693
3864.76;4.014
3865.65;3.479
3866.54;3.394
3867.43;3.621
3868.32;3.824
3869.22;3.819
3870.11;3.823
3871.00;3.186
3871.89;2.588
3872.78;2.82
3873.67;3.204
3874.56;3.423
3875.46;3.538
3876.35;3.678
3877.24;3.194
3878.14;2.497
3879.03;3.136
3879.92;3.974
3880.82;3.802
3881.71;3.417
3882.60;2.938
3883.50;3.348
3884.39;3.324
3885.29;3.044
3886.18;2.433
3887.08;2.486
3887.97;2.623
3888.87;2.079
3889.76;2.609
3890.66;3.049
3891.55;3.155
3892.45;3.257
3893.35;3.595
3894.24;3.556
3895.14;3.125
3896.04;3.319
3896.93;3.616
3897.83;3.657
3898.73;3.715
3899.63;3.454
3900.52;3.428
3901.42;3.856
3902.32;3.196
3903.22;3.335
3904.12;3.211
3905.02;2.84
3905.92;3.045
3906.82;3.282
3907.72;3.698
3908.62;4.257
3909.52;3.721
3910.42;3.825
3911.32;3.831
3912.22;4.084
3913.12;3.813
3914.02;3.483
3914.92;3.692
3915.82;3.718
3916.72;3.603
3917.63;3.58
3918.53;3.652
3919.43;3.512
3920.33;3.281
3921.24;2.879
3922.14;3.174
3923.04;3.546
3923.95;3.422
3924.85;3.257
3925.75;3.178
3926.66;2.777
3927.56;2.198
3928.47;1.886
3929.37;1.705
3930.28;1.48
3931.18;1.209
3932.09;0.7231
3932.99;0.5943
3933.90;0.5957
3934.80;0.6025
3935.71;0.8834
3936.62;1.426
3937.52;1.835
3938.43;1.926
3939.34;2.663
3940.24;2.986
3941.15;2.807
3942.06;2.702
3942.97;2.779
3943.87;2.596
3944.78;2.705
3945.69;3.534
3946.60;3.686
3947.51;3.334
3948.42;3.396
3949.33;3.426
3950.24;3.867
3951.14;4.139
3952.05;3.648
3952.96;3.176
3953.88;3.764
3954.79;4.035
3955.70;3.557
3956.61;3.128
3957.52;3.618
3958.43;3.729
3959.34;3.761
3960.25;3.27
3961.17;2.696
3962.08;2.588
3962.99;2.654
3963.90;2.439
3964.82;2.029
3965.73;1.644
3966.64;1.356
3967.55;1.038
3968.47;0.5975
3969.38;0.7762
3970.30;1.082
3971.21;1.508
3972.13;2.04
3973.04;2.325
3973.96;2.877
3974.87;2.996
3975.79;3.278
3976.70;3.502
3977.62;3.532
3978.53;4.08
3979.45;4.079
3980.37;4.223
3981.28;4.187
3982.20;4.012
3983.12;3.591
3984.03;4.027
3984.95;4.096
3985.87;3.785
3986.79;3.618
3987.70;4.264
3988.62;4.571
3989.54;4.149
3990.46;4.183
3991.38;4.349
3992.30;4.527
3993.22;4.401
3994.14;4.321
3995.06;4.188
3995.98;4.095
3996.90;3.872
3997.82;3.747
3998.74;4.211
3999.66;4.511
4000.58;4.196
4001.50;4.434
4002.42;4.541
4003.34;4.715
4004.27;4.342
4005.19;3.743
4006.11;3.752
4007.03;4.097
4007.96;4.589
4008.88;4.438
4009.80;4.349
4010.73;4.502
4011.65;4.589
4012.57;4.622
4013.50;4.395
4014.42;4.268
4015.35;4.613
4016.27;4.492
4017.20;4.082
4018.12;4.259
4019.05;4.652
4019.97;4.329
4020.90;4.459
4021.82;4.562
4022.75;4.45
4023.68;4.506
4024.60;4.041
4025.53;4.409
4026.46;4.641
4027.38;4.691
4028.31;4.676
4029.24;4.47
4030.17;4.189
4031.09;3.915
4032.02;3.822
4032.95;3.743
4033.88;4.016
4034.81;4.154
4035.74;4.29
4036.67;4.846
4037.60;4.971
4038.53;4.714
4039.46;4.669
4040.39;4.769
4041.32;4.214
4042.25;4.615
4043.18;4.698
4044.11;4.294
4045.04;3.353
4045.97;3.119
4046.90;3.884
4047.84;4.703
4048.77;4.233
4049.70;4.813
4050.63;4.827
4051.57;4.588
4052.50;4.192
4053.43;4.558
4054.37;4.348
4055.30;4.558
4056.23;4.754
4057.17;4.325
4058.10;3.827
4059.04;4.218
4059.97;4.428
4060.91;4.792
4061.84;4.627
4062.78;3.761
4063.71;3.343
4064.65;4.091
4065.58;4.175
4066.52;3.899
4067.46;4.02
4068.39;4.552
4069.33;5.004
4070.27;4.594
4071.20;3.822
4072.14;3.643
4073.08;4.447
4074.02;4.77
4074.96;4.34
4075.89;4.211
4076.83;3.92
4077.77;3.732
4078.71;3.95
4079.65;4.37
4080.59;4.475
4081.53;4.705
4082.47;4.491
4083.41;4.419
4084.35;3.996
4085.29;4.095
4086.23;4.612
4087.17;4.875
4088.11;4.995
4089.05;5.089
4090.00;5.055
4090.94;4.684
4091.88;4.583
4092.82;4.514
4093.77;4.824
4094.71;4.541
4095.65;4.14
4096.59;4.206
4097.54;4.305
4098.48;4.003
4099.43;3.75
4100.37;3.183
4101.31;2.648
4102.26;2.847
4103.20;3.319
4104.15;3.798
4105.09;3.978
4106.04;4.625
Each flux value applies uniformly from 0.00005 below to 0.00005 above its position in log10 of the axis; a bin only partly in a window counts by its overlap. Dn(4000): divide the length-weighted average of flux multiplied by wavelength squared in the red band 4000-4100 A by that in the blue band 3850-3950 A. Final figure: 1.5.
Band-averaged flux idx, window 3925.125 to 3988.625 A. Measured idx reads 2.75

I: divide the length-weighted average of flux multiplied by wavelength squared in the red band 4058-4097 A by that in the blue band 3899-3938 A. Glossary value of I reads 1.7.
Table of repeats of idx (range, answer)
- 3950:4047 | 3.82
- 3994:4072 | 4.32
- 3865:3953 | 3.06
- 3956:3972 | 2.24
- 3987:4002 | 4.24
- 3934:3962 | 2.95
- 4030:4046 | 4.28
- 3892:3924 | 3.51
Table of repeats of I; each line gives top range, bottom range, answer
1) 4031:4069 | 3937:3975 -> 1.65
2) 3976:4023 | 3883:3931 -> 1.38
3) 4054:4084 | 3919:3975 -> 1.79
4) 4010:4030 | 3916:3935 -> 1.90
